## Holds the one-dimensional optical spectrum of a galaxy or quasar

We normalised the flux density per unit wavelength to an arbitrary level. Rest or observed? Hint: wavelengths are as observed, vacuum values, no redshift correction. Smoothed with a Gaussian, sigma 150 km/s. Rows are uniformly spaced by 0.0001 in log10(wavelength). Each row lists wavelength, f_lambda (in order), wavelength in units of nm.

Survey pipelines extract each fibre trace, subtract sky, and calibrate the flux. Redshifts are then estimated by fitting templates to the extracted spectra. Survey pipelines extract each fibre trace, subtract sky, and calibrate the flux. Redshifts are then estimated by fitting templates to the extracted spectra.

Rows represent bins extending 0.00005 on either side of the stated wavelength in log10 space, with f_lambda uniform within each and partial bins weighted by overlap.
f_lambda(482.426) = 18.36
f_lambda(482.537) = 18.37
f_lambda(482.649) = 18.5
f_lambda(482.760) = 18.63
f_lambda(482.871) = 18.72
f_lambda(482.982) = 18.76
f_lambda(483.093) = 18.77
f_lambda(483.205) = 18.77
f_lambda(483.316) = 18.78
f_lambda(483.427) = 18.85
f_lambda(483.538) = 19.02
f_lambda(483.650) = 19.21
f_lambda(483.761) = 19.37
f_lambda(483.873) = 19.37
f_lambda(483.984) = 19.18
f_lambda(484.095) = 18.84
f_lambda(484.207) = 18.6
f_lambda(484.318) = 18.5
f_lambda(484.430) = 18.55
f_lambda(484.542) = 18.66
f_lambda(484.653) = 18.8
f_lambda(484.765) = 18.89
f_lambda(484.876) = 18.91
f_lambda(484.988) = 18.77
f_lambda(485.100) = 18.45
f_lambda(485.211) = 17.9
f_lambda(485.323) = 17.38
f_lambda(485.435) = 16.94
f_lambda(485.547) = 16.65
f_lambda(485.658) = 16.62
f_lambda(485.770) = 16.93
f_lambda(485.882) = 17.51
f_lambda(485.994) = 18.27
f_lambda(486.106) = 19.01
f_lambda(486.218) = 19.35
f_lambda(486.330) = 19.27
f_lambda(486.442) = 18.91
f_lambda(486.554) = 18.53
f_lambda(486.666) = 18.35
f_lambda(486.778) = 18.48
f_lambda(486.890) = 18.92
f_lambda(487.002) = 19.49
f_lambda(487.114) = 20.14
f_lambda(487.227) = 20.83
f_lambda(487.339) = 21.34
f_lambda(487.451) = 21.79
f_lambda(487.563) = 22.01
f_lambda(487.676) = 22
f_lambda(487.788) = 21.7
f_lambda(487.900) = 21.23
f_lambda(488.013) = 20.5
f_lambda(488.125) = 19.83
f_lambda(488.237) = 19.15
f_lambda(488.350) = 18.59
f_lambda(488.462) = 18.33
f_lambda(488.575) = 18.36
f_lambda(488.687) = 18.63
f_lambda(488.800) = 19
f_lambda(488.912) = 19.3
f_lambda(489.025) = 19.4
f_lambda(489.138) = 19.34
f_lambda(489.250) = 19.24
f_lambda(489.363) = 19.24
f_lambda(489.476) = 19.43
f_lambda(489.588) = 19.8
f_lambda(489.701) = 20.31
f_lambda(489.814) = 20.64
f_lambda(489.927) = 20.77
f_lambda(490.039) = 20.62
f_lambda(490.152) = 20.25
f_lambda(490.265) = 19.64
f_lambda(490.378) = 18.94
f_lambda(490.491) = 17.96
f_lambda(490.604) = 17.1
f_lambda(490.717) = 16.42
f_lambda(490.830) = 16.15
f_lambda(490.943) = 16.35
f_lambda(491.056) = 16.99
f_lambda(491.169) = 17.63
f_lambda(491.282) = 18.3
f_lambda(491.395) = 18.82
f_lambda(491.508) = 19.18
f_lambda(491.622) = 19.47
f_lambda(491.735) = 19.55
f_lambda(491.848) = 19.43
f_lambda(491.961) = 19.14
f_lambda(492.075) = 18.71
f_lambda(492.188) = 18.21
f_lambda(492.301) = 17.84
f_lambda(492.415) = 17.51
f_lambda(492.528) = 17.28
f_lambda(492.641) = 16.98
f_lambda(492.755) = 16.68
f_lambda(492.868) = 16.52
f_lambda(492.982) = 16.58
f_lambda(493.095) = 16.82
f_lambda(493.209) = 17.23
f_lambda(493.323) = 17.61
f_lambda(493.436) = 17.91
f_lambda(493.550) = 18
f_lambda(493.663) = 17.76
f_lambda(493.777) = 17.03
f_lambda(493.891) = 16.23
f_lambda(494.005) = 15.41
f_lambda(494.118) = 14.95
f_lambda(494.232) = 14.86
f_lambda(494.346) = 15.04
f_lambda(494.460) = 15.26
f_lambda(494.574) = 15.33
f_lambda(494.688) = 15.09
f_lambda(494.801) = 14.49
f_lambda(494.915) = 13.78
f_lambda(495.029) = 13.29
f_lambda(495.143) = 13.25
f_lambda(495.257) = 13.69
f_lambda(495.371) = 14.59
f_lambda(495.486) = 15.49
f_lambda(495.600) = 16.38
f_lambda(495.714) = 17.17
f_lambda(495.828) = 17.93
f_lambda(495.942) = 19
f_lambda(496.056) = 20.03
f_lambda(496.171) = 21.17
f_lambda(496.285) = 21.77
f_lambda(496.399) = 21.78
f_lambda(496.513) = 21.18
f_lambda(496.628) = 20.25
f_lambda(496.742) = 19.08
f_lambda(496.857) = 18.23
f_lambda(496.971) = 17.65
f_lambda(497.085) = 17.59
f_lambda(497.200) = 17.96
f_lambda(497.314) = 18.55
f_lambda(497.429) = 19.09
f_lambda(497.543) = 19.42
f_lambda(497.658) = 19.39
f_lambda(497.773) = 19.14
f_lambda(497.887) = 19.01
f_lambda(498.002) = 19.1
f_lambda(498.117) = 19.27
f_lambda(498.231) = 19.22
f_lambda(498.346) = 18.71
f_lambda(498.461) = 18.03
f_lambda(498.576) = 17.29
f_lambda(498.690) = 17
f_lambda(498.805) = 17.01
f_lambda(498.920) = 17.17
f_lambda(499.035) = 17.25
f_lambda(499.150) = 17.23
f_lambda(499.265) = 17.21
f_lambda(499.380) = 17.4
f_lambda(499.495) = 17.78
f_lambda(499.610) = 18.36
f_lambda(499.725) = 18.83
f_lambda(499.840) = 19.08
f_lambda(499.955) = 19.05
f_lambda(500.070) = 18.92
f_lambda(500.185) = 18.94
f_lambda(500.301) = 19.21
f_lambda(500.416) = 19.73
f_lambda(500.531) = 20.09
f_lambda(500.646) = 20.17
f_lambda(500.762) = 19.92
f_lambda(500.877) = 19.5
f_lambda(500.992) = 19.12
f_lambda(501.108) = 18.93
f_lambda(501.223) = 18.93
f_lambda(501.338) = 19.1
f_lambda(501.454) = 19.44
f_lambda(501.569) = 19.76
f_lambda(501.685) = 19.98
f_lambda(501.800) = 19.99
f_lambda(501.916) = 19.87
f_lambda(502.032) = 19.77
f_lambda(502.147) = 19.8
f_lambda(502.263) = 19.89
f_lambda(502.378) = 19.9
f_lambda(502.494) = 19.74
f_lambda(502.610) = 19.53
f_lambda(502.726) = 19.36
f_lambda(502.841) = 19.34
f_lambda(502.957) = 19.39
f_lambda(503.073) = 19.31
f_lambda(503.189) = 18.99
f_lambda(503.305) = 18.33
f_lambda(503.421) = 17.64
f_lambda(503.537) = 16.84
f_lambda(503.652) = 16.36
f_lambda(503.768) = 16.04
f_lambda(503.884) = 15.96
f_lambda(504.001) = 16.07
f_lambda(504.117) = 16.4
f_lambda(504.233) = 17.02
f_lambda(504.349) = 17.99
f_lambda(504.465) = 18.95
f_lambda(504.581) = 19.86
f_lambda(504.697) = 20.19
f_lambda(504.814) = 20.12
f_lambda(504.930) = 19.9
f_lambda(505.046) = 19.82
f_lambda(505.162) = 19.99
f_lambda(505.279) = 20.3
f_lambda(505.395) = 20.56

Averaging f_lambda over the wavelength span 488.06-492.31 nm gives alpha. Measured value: 18.9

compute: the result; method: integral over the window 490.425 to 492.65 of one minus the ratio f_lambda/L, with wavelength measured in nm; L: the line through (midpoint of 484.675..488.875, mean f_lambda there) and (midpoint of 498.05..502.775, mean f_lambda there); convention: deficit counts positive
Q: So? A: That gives 0.12 nm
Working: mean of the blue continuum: 19.1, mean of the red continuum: 18.9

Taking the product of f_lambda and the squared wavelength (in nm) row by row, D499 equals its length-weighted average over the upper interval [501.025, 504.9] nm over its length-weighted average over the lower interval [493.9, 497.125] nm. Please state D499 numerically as 1.14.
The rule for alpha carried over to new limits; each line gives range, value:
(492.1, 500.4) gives 17.6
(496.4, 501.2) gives 18.7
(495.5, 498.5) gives 19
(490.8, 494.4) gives 17.4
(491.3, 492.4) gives 18.8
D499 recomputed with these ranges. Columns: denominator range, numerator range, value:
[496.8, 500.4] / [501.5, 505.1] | 1.04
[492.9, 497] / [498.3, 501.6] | 1.12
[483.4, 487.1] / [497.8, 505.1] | 1.08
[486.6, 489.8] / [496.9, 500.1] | 0.96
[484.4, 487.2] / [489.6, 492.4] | 1.04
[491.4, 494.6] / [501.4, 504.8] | 1.13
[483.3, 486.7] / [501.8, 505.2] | 1.09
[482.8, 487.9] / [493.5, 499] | 0.96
